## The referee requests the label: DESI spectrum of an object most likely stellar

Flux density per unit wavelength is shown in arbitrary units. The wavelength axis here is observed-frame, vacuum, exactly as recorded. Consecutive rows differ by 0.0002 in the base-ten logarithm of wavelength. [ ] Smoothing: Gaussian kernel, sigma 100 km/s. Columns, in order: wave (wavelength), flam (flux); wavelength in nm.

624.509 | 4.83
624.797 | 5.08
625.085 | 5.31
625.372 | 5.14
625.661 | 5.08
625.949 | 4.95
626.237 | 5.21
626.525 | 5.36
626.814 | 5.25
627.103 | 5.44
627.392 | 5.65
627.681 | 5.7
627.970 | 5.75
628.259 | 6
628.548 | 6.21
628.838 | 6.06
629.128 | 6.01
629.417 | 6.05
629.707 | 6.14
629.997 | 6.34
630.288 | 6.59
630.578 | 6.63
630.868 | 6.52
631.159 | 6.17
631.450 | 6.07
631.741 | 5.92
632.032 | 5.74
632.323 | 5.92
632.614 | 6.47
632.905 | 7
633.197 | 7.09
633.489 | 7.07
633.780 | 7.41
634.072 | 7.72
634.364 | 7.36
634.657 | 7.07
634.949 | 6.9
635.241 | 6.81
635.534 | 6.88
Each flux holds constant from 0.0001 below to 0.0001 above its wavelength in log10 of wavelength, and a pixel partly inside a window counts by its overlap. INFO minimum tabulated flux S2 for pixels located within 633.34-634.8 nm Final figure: 7.07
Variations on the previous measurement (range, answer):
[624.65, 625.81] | 5.08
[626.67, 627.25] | 5.25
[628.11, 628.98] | 6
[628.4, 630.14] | 6.01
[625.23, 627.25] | 4.95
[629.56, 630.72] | 6.14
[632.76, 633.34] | 7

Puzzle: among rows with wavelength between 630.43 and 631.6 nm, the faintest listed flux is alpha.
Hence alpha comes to 6.07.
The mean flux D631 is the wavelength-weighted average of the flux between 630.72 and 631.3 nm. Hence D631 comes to 6.35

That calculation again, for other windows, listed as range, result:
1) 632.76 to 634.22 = 7.26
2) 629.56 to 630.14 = 6.24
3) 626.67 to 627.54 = 5.45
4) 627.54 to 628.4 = 5.82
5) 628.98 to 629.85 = 6.07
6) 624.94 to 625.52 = 5.22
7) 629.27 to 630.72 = 6.35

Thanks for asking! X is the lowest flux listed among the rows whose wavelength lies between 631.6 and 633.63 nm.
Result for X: 5.74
